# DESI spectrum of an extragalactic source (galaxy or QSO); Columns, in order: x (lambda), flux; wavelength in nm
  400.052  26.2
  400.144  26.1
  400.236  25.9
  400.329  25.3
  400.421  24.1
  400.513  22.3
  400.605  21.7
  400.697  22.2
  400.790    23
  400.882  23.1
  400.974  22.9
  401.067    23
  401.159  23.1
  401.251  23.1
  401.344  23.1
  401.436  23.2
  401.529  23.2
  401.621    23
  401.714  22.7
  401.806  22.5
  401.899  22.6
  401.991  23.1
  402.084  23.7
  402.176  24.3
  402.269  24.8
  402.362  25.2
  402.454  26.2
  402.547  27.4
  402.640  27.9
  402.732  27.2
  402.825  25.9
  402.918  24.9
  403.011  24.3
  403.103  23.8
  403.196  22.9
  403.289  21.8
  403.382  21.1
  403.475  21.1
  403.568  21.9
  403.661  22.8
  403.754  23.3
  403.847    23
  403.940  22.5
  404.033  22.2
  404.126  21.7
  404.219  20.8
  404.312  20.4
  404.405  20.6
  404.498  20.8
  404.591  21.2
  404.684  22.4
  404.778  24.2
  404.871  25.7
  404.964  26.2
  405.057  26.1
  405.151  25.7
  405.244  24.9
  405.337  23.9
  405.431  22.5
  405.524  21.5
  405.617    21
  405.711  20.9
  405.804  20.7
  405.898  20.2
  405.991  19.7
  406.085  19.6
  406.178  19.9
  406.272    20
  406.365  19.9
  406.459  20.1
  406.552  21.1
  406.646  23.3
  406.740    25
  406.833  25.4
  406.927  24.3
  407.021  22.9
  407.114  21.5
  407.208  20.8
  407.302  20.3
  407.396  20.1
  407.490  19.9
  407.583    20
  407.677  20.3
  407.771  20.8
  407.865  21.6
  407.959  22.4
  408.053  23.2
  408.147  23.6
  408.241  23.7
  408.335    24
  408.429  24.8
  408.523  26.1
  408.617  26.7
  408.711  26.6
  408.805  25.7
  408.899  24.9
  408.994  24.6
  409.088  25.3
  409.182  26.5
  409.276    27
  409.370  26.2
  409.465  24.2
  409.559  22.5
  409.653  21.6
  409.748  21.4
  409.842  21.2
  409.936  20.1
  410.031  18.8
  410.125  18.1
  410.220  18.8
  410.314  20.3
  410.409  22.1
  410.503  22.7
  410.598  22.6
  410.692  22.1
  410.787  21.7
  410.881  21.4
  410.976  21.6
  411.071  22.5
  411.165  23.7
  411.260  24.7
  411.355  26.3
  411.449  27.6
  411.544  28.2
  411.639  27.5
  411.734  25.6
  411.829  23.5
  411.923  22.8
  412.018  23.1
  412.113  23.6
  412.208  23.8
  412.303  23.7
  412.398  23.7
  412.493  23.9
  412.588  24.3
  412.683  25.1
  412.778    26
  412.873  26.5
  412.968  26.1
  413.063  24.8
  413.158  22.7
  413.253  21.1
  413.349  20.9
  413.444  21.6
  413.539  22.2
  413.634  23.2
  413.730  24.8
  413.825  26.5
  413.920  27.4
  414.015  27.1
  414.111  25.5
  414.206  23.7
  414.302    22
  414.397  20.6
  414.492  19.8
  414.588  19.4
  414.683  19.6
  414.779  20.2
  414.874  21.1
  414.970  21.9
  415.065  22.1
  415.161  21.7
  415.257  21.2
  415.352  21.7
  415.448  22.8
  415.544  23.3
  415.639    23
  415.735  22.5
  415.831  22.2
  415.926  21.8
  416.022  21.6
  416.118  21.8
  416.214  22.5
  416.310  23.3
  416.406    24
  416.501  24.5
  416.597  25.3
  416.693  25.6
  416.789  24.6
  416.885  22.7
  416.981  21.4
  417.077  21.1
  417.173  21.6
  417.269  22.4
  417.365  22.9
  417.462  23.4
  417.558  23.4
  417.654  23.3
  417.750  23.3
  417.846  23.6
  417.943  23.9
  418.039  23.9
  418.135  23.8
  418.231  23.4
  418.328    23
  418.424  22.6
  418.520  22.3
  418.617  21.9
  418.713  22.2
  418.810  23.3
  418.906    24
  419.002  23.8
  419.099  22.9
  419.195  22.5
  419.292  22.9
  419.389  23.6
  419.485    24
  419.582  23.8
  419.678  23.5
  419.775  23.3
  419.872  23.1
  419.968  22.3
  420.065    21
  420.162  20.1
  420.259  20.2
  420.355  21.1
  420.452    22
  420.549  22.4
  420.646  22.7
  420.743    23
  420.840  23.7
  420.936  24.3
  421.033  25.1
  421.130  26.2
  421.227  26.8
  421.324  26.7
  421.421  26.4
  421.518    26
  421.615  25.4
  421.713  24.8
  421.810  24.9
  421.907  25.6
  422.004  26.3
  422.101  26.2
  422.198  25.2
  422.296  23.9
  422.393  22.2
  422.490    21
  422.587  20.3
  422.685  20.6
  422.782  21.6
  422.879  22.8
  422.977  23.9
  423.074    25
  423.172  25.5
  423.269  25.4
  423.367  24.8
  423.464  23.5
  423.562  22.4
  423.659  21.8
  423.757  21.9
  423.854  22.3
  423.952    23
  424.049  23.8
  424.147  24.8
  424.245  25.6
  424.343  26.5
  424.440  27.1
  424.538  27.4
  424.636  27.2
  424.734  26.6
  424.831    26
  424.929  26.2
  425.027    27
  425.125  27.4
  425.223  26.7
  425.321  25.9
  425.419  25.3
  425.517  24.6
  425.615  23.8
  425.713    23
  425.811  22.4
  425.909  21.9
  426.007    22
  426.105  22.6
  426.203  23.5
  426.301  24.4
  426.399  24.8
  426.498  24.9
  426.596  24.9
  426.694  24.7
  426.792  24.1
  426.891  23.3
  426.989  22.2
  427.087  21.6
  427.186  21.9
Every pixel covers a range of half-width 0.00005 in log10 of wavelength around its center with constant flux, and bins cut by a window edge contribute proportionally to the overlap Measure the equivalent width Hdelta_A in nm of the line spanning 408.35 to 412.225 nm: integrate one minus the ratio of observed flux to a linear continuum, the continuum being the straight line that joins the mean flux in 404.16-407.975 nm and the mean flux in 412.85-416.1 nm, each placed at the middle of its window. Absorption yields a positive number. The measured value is -0.23 nm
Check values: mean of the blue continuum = 21.9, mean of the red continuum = 22.7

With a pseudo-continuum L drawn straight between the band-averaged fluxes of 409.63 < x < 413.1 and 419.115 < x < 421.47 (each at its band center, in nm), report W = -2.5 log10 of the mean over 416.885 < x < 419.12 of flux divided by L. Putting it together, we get 0.02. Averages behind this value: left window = 23.3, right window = 23.4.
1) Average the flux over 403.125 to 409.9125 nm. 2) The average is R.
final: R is 22.7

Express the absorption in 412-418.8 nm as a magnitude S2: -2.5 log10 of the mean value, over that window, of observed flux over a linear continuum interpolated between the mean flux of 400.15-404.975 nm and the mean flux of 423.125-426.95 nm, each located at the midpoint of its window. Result 0.05 mag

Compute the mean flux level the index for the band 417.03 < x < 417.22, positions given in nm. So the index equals 21.4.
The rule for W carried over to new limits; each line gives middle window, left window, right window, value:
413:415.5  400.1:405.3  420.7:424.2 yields 0.06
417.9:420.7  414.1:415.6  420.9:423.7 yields 0.02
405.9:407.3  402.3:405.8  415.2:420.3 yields 0.08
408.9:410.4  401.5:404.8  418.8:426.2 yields 0.05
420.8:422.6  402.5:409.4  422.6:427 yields -0.04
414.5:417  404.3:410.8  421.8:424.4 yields 0.04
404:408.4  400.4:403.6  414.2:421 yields 0.06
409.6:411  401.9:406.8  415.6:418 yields 0.10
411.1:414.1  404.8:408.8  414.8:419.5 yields -0.08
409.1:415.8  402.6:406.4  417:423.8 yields -0.01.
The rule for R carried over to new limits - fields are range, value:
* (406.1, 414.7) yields 23.1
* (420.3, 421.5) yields 24.2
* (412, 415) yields 23.3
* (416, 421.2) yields 23.1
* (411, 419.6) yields 23.3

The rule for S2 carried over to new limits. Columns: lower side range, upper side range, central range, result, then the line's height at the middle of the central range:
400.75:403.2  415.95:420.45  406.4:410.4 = 0.04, 23.6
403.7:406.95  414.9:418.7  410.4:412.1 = -0.06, 22.6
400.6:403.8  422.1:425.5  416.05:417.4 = 0.05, 24.2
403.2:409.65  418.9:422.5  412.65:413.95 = -0.04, 23.2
